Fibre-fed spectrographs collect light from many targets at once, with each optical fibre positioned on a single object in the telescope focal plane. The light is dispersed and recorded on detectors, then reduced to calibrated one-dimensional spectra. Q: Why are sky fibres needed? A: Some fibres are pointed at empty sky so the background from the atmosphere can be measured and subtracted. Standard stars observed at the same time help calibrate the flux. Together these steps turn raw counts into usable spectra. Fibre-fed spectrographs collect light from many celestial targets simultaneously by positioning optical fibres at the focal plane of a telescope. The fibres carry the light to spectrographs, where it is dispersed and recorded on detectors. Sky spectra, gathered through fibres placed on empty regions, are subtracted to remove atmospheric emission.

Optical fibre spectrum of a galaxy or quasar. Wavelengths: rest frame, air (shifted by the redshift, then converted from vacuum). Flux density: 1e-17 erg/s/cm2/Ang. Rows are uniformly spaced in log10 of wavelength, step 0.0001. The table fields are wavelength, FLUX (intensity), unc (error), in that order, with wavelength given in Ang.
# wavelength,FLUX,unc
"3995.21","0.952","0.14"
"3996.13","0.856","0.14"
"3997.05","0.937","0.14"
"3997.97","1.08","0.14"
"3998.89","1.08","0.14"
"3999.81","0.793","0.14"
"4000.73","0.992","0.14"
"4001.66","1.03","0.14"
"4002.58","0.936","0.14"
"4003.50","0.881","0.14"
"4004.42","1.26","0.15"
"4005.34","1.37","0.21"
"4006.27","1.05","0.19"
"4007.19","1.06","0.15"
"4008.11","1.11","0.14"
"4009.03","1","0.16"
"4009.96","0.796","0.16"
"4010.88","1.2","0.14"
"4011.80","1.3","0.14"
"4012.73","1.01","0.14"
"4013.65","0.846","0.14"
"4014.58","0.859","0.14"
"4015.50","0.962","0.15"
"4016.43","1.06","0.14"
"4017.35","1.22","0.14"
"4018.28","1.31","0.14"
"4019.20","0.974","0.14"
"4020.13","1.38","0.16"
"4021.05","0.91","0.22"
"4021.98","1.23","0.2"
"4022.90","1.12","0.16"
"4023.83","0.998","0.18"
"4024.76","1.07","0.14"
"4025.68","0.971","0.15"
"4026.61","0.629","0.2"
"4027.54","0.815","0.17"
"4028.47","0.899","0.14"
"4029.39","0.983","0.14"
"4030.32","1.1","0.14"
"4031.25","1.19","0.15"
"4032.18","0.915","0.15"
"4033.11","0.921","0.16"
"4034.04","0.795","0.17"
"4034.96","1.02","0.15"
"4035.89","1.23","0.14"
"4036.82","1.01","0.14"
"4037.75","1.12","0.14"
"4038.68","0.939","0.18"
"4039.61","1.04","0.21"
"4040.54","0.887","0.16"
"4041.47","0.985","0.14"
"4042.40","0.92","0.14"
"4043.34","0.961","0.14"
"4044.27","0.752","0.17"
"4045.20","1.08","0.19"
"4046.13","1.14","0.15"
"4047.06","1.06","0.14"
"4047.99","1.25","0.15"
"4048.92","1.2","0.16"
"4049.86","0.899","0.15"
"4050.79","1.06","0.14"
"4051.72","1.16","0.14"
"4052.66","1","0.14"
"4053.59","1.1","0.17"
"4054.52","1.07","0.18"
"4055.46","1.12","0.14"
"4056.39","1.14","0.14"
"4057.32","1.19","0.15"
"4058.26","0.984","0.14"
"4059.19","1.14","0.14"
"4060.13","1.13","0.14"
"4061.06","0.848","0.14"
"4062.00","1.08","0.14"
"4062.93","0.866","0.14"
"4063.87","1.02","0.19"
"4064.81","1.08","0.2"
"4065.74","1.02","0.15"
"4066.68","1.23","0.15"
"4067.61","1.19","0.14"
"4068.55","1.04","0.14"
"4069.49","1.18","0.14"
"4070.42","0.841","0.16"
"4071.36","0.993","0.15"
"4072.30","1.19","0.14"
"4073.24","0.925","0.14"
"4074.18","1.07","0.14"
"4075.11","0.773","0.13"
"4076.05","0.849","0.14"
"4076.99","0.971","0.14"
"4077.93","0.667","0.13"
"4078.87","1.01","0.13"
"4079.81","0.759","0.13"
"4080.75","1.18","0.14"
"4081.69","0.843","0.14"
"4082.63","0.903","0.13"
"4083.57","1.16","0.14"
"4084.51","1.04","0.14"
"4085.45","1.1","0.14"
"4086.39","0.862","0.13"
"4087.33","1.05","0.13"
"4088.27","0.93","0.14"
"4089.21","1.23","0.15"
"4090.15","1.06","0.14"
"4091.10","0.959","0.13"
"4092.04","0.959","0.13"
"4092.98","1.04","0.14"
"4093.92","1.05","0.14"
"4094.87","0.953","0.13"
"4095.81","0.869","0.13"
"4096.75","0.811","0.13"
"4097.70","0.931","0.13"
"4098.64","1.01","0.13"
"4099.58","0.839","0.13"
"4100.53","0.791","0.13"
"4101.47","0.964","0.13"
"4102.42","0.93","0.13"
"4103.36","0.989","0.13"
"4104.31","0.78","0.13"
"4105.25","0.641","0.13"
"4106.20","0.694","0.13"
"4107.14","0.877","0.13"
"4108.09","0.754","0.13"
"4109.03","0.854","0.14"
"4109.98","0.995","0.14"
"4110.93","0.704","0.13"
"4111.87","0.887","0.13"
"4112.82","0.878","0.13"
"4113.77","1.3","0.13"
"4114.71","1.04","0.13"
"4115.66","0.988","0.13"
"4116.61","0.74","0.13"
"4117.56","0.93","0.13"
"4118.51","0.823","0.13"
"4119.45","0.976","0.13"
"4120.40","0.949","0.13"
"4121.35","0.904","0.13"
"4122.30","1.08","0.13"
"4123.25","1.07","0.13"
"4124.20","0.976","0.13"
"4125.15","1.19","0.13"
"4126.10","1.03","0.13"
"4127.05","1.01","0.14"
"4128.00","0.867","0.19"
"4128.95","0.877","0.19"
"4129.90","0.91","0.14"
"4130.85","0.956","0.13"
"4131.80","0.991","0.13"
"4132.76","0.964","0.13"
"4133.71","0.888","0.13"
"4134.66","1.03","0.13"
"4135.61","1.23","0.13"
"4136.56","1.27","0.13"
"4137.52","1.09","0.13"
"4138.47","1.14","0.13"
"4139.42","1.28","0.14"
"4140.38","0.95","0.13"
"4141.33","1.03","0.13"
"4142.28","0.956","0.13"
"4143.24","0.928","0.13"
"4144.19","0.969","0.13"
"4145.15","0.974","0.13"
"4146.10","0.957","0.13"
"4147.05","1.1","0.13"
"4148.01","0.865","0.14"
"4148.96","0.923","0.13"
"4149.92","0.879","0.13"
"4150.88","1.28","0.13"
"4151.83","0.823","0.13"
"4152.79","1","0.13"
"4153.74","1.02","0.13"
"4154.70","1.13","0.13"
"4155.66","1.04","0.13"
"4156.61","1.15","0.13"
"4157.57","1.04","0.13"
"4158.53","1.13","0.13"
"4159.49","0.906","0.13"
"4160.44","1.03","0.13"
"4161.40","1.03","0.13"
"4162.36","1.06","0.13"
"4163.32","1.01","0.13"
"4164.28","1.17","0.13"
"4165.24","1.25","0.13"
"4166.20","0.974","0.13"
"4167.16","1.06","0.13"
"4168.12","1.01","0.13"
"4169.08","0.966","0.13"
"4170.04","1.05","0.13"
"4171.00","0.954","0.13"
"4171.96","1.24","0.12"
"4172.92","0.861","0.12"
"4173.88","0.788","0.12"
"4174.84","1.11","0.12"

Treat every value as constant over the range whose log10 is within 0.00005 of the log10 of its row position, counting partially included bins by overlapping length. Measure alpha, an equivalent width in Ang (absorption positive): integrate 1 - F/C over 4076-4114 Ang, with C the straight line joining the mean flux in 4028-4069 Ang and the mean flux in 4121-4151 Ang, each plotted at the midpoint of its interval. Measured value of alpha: 3.7 Ang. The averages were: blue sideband 1.04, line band 0.927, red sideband 1.01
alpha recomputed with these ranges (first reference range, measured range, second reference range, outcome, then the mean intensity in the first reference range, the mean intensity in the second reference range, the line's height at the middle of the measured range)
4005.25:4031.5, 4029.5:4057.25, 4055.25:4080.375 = -0.3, 1.04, 1.01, 1.03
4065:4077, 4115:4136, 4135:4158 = 1.3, 1.02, 1.04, 1.04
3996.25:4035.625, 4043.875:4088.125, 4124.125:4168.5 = 0.0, 1.02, 1.03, 1.03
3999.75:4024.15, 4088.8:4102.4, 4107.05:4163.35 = 0.8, 1.07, 0.995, 1.02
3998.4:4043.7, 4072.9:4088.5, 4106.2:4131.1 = 0.4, 1.02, 0.94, 0.972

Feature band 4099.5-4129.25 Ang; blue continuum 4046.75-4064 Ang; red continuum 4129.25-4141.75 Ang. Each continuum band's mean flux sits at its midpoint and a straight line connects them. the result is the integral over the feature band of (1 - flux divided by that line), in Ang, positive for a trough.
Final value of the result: 3.94 Ang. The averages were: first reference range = 1.07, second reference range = 1.05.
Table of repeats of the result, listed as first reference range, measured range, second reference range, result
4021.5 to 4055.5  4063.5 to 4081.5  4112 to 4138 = 0.2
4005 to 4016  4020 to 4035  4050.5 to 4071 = 0.9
